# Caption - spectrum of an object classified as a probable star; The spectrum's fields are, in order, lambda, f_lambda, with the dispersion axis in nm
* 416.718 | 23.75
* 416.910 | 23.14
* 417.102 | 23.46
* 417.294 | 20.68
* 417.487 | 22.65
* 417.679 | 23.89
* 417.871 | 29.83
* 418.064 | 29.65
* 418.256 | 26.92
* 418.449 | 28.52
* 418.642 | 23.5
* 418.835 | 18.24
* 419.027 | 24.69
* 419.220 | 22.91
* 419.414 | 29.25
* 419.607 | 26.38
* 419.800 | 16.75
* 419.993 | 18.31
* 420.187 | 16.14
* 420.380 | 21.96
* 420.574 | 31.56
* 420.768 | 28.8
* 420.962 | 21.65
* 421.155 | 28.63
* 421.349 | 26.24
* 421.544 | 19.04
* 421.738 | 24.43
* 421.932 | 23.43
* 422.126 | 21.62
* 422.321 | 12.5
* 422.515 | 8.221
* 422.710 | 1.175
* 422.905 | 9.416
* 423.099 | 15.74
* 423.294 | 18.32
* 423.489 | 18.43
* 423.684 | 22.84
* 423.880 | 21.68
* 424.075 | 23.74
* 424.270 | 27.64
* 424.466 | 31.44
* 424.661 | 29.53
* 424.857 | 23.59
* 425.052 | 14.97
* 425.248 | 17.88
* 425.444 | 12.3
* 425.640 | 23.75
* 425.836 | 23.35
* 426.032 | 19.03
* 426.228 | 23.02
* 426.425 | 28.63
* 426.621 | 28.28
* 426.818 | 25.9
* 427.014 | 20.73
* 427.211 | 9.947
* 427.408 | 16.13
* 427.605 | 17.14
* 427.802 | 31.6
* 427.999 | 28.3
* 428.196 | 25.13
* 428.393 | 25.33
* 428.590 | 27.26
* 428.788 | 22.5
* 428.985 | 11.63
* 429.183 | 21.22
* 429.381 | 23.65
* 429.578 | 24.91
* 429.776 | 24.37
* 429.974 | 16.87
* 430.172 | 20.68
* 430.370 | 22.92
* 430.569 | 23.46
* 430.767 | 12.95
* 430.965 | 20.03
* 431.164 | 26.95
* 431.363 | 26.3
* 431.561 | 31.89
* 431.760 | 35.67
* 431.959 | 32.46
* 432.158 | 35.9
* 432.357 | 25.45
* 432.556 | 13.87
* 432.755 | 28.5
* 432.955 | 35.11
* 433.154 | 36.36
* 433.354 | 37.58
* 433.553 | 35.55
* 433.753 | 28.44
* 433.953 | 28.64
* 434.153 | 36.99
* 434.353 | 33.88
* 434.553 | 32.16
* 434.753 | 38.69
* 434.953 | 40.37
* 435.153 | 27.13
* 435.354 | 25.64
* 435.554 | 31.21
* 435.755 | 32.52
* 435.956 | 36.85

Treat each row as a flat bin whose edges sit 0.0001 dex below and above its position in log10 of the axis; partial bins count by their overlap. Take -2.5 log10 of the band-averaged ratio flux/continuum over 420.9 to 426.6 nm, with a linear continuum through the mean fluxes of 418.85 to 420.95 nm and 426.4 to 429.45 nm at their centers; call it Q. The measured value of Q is 0.122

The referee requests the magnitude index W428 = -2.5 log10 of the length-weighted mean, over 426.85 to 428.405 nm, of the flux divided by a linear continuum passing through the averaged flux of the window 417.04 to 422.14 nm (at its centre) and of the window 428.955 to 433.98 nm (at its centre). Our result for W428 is 0.18 mag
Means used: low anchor 24.1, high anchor 26.4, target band 21.8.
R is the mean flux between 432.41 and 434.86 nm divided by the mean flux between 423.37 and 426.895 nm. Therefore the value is 1.4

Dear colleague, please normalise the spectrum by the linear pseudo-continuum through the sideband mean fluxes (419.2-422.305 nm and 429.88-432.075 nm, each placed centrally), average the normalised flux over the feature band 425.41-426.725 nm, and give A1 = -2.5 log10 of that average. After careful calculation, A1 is 0.04 mag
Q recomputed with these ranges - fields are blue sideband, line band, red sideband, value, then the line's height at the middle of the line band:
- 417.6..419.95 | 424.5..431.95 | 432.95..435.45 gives 0.30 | 30.2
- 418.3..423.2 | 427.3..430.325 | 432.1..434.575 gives 0.22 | 27.5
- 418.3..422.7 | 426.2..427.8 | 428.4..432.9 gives 0.08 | 23.4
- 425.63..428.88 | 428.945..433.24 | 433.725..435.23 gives 0.15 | 28.8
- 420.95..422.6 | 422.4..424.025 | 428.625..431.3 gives 0.37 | 20.8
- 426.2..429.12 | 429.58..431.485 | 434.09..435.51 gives 0.23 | 27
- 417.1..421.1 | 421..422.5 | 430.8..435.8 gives 0.18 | 25.4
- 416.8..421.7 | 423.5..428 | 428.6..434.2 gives 0.13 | 25.3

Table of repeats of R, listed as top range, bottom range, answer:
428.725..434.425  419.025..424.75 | 1.25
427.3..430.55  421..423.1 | 1.28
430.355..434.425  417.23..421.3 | 1.19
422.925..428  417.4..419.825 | 0.87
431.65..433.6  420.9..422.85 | 1.71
